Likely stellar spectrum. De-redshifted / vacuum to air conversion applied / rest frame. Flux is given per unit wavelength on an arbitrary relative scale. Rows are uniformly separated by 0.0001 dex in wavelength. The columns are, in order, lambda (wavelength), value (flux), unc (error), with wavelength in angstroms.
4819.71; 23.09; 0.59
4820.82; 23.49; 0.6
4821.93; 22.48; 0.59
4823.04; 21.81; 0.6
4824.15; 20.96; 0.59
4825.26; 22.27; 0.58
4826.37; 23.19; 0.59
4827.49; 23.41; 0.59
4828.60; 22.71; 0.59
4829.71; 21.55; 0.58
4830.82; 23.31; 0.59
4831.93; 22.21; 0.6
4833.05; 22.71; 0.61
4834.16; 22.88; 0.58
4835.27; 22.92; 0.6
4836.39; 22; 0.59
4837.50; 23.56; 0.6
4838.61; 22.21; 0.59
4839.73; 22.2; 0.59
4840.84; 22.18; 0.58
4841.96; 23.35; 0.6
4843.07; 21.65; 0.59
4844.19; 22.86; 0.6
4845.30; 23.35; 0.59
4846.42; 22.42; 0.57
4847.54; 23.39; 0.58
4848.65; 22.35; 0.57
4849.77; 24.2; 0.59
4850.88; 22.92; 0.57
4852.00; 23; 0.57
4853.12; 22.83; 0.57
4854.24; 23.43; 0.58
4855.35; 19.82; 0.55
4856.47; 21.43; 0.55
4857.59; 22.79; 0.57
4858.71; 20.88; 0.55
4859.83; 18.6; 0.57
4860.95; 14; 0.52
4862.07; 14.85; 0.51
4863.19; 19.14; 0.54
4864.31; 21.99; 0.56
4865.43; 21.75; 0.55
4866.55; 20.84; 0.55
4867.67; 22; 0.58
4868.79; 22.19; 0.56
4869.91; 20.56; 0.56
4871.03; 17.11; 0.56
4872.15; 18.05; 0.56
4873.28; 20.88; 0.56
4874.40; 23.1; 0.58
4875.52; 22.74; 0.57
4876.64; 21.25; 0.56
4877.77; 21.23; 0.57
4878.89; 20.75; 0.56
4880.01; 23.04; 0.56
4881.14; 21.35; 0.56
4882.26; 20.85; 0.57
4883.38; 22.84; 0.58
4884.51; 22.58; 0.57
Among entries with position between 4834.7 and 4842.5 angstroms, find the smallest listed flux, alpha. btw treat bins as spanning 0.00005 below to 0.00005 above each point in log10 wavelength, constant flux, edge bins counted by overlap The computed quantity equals 22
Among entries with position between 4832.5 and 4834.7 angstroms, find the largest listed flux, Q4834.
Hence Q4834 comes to 22.88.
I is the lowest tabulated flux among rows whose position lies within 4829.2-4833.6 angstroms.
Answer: 21.55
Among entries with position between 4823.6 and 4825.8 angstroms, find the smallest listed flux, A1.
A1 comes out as 20.96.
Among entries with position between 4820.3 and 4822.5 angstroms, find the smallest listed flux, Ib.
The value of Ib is 22.48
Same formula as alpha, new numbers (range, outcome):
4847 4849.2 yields 22.35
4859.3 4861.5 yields 14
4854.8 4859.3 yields 19.82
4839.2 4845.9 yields 21.65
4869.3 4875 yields 17.11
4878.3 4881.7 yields 20.75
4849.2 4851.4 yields 22.92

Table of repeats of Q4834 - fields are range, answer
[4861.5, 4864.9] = 21.99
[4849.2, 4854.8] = 24.2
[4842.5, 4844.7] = 22.86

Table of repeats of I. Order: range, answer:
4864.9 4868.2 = 20.84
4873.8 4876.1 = 22.74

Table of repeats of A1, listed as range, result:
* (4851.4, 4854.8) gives 22.83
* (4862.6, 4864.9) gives 19.14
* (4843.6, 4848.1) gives 22.42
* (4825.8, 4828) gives 23.19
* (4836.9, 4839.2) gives 22.21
